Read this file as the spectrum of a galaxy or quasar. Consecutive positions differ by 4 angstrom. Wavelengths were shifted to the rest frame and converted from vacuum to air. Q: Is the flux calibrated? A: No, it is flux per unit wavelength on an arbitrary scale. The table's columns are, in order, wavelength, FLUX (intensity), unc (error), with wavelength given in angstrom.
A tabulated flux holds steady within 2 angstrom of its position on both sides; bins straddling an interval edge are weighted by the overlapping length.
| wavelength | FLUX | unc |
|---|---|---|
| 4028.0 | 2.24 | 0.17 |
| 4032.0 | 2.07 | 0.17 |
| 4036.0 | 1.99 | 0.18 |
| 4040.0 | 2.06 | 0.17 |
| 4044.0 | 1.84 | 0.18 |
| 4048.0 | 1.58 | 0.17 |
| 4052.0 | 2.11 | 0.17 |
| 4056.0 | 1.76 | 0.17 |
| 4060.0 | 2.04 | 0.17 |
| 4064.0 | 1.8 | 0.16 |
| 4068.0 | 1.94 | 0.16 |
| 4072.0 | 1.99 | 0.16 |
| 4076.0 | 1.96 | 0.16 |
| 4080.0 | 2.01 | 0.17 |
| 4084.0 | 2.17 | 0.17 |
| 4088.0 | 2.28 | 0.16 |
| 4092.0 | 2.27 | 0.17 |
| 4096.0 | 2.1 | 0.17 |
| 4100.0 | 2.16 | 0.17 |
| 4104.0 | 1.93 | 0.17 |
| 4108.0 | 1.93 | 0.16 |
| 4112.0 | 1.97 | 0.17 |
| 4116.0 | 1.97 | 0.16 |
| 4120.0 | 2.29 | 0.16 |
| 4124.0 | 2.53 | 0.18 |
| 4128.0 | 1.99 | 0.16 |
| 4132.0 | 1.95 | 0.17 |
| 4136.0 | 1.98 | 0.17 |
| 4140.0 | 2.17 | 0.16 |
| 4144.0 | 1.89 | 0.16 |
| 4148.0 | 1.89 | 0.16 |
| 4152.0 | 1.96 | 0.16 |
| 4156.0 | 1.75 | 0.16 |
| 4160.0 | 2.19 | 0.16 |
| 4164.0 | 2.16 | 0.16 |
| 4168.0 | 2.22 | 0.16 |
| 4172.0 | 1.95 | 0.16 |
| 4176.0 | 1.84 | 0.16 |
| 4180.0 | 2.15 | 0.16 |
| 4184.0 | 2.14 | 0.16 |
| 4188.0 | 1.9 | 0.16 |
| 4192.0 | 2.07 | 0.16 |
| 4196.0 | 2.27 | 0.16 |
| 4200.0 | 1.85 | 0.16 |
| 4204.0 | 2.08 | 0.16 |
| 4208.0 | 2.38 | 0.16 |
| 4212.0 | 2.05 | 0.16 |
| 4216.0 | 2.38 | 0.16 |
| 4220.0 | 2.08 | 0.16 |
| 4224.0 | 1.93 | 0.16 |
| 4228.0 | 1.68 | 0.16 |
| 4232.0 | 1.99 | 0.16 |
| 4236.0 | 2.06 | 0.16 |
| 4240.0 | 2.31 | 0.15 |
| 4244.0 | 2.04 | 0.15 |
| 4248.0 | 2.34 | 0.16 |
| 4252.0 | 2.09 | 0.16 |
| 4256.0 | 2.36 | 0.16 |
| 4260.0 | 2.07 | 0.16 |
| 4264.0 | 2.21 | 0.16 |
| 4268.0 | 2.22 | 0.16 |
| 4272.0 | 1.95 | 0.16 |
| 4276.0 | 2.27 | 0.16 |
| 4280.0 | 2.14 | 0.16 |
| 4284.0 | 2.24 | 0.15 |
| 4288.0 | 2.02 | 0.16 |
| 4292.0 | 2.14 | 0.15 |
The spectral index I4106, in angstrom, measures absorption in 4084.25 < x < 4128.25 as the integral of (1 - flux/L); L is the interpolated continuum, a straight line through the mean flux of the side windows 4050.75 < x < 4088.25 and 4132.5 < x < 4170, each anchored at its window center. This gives -2.9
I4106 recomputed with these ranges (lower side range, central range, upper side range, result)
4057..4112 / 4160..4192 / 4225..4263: 0.2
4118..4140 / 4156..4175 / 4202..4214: 0.7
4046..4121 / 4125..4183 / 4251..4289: 1.4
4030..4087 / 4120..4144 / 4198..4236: -1.4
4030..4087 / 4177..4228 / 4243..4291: 0.4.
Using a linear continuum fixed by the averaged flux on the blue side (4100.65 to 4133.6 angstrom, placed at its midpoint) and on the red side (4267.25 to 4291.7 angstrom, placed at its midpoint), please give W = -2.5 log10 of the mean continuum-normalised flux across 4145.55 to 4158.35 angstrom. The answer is 0.12 mag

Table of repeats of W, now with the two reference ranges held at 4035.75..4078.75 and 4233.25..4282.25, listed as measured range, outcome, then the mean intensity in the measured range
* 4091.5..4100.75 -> -0.11 mag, 2.16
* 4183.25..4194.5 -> 0.02 mag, 2.04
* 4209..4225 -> -0.01 mag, 2.14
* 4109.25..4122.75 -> -0.06 mag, 2.09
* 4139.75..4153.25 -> 0.04 mag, 1.95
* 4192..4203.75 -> 0.01 mag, 2.06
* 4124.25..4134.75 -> -0.03 mag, 2.06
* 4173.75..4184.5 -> 0.02 mag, 2.03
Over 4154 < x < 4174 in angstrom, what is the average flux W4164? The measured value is 2.05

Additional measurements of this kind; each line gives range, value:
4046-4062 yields 1.87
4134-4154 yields 1.98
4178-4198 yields 2.11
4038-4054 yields 1.9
